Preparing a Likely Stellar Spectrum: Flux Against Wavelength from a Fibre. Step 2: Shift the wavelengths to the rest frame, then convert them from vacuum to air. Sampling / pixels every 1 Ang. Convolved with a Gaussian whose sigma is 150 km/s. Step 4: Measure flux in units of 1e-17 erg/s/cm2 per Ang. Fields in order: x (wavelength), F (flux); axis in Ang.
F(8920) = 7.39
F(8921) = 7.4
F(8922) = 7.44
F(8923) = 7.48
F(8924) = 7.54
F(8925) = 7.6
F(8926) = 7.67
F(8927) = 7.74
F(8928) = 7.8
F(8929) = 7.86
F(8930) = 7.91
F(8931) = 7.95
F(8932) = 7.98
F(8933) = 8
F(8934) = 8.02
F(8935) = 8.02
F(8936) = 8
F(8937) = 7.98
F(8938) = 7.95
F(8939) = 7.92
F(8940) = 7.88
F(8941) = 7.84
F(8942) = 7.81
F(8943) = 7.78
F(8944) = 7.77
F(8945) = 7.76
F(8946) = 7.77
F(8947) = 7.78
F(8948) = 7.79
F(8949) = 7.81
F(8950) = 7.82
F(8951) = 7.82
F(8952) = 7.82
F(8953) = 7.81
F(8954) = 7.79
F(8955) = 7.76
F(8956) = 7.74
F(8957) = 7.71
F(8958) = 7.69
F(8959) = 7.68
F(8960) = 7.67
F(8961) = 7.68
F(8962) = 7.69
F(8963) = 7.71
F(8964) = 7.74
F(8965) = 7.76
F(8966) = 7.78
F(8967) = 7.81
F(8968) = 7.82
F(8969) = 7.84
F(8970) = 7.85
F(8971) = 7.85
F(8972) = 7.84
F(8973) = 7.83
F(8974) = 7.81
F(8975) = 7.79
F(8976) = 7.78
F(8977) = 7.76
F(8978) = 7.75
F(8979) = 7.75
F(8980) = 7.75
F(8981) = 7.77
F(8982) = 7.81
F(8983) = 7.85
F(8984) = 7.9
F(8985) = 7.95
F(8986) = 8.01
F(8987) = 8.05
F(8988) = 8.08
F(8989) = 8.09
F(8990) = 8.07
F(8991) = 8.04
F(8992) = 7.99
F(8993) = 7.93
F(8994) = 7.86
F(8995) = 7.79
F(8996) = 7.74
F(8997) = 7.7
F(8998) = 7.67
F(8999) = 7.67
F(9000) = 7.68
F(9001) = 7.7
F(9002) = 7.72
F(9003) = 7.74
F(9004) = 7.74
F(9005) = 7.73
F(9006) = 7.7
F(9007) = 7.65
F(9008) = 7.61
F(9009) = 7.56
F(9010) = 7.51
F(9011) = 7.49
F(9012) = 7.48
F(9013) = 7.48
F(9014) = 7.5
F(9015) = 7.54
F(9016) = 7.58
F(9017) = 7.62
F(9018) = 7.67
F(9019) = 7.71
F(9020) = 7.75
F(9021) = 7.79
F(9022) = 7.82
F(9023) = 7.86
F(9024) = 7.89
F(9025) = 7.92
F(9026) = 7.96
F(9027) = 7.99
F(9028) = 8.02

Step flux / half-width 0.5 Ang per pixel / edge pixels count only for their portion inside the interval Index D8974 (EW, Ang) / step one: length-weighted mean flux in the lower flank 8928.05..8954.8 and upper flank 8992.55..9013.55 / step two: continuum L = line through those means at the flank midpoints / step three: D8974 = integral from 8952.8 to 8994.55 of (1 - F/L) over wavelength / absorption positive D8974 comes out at -0.3 Ang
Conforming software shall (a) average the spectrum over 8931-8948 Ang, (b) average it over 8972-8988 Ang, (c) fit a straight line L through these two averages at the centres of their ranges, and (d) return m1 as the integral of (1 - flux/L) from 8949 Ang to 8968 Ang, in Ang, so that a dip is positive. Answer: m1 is 0.3 Ang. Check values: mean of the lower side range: 7.89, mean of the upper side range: 7.85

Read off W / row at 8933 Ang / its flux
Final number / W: 8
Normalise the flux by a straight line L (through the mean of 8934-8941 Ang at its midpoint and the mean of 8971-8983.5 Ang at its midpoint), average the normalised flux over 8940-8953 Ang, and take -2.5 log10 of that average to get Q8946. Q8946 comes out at 0.02 mag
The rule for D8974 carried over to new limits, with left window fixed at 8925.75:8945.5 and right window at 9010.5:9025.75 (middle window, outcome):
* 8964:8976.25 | -0.02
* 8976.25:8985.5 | -0.05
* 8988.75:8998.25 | -0.18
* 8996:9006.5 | 0.02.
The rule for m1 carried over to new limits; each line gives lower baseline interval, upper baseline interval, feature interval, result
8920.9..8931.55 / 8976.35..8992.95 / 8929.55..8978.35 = -0.2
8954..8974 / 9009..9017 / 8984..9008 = -0.7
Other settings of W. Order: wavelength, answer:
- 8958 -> 7.69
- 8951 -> 7.82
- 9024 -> 7.89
